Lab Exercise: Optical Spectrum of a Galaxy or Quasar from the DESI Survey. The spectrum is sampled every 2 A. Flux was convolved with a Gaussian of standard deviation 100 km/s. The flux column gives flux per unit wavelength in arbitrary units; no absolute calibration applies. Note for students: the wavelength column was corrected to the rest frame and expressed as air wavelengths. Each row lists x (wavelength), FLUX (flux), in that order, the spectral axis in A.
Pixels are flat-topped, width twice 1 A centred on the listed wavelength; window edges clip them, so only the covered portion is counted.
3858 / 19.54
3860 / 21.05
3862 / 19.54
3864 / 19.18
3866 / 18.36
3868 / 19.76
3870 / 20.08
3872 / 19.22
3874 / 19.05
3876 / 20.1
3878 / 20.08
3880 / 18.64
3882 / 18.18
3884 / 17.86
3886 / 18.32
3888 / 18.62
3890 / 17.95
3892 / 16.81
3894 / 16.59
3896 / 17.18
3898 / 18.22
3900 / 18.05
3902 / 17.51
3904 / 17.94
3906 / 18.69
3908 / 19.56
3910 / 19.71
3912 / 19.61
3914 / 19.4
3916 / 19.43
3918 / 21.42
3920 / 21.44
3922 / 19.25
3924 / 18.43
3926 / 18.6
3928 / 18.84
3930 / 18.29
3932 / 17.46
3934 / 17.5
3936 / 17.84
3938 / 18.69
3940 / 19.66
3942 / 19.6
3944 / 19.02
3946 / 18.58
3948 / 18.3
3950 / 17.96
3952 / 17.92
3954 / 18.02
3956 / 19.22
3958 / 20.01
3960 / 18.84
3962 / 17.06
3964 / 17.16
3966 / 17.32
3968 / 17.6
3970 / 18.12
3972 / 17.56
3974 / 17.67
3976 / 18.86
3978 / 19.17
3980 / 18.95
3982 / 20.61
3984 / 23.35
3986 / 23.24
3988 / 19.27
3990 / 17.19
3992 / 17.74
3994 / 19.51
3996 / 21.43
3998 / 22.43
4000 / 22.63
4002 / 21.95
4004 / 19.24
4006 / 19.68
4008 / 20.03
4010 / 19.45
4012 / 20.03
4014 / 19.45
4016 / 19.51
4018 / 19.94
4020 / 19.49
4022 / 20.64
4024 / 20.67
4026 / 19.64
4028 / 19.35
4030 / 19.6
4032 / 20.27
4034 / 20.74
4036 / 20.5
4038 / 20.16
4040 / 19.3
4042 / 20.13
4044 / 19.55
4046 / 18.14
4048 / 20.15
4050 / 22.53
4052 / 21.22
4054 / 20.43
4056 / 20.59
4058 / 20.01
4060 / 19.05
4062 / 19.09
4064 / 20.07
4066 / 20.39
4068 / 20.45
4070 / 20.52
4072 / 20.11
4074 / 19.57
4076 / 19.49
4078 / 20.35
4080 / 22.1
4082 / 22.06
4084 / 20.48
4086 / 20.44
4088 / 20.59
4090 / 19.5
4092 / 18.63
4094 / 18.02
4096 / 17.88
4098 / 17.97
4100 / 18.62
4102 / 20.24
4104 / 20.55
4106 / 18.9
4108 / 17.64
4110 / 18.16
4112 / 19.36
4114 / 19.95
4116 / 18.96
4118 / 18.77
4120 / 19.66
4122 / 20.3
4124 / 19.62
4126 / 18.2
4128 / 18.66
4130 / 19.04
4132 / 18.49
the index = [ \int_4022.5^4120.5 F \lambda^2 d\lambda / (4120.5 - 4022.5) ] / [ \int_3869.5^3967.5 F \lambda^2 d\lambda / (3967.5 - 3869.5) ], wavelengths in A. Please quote 1.1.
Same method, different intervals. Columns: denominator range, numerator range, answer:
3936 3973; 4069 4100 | 1.15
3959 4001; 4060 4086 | 1.10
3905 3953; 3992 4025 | 1.11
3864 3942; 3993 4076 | 1.15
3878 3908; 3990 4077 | 1.20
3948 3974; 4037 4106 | 1.17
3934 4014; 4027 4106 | 1.09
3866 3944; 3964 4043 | 1.11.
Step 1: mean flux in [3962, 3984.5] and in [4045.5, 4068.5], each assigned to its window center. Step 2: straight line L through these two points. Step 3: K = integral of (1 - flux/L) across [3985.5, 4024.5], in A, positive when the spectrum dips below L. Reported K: -1.9 A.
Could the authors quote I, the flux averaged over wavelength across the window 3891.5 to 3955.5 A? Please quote 18.6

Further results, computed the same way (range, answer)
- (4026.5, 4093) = 20.2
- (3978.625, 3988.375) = 21.1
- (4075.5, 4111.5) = 19.5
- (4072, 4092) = 20.4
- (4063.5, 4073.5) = 20.3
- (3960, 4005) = 19.4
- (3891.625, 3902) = 17.4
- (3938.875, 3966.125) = 18.5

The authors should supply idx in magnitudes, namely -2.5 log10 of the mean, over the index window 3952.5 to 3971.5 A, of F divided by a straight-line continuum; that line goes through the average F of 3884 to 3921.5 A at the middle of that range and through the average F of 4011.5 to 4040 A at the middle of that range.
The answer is 0.07 mag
